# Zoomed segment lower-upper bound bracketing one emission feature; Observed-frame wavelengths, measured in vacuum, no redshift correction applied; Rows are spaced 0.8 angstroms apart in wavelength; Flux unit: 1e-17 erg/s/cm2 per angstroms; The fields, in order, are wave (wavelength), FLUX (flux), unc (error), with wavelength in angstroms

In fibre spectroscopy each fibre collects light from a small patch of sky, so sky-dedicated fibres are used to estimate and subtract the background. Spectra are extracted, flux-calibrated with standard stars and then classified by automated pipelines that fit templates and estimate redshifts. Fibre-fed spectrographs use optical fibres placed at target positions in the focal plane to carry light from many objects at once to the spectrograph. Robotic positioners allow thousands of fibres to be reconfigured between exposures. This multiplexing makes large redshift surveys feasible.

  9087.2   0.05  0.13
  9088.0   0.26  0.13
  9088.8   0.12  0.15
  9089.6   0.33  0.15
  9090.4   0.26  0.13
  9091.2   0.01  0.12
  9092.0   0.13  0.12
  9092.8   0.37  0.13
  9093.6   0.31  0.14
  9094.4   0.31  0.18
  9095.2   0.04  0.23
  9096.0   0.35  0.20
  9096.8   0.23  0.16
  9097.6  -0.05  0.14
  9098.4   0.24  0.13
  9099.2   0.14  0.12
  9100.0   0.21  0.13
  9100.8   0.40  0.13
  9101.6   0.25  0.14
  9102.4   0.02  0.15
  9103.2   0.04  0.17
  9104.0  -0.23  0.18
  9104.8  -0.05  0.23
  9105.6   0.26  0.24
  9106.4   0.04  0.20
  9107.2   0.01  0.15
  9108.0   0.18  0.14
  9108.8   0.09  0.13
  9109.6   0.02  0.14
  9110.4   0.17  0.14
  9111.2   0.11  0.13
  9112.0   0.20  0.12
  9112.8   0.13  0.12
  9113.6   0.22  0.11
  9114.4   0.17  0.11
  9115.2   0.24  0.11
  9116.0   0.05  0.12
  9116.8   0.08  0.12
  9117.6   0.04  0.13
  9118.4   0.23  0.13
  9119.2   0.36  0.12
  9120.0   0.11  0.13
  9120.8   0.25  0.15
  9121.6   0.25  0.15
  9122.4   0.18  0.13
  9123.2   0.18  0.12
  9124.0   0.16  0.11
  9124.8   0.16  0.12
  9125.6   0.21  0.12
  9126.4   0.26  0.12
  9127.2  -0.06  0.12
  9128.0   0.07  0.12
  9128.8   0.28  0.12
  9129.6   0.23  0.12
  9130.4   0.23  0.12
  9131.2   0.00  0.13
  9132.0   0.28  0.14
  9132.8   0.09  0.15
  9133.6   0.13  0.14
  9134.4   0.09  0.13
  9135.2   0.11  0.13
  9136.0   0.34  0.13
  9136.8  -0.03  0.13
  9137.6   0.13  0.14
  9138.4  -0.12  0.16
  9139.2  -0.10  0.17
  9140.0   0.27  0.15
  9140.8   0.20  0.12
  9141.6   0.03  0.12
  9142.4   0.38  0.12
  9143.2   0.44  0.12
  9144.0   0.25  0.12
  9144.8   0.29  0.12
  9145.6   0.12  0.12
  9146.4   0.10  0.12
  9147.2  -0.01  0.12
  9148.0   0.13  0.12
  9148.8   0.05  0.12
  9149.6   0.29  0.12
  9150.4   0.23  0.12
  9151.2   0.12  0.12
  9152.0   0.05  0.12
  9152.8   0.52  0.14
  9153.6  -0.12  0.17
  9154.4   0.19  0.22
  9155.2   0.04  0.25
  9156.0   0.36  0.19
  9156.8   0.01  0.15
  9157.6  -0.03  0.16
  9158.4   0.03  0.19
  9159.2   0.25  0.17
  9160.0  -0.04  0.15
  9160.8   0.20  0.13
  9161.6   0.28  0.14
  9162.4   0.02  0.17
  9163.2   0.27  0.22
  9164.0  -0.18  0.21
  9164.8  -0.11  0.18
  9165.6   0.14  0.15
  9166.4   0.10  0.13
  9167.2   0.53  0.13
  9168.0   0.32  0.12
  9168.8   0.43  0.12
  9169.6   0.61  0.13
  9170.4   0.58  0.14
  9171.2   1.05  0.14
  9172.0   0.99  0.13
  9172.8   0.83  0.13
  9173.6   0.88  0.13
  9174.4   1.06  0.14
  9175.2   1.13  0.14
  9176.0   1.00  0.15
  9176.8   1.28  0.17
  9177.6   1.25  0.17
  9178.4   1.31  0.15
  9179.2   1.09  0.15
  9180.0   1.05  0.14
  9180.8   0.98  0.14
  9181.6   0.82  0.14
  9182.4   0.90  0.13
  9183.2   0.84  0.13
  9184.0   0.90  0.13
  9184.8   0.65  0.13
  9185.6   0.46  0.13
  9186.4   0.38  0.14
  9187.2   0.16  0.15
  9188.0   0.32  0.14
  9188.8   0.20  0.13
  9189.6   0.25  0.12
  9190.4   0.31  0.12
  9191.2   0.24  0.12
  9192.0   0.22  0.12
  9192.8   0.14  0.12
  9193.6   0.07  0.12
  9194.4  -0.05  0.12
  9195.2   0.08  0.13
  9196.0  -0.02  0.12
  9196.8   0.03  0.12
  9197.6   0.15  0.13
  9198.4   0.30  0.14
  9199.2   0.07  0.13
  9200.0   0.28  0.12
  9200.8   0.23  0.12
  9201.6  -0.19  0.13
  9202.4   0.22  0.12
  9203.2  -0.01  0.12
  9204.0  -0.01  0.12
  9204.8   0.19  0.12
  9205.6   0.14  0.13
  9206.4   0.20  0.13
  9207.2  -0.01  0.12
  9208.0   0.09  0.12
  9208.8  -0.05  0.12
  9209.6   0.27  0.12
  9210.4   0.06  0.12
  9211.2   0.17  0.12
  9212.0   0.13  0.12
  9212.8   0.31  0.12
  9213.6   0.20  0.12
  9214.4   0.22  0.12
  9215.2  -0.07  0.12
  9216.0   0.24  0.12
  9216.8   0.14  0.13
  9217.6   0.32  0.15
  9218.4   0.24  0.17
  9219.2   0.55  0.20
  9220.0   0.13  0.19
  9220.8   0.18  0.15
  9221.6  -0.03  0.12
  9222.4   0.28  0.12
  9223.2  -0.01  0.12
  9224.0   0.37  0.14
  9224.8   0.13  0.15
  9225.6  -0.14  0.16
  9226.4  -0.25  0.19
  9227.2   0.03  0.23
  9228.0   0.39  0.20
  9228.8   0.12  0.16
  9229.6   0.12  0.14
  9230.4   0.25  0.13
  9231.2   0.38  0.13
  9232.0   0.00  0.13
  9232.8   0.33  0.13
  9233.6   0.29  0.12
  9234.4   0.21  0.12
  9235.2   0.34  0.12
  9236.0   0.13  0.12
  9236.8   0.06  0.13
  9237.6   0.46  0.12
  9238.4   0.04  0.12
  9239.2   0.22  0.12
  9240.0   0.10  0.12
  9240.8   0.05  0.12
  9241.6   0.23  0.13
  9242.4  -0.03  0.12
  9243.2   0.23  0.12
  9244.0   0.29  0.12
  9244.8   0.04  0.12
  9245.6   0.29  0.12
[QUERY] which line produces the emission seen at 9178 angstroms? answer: [O II] 3727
